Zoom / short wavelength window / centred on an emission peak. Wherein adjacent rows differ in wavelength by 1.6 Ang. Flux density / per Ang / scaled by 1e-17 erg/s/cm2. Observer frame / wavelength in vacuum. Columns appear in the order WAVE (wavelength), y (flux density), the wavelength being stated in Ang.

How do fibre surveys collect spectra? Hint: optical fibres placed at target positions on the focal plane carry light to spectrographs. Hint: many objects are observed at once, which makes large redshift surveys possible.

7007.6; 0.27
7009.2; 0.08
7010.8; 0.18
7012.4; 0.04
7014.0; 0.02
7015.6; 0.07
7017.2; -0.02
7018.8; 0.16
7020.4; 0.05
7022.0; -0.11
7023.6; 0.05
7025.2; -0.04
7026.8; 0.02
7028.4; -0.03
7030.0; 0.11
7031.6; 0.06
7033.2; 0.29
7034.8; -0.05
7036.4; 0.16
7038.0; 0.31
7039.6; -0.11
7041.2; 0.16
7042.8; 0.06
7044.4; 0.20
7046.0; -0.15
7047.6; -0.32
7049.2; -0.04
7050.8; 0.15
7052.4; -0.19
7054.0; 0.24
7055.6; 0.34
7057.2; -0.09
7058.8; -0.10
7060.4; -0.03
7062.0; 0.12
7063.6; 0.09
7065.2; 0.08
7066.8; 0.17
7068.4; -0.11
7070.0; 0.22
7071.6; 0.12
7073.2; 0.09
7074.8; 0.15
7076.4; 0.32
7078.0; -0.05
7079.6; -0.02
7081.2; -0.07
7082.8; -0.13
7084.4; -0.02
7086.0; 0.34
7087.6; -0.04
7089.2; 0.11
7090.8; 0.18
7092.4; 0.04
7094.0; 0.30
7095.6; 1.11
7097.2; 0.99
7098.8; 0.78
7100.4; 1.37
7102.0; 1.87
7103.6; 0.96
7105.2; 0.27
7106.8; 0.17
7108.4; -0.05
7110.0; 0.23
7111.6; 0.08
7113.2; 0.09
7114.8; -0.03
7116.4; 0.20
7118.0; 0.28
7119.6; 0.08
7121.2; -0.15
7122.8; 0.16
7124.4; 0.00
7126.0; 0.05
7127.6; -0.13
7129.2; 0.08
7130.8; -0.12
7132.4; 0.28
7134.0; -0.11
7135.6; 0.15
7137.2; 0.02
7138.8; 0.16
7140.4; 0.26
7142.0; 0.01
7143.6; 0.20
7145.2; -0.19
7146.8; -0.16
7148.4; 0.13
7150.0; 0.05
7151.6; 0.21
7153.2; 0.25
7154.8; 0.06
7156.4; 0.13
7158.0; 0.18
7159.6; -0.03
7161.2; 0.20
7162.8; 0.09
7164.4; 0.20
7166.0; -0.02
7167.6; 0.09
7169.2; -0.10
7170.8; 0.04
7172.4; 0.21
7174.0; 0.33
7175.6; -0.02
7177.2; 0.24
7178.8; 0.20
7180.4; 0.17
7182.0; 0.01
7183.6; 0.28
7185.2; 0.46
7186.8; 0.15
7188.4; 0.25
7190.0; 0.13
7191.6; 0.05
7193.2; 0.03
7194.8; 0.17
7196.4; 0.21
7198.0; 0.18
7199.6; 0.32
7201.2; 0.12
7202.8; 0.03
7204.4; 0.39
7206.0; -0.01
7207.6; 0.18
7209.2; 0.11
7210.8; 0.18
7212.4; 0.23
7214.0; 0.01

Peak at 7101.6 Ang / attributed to [O II] 3727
